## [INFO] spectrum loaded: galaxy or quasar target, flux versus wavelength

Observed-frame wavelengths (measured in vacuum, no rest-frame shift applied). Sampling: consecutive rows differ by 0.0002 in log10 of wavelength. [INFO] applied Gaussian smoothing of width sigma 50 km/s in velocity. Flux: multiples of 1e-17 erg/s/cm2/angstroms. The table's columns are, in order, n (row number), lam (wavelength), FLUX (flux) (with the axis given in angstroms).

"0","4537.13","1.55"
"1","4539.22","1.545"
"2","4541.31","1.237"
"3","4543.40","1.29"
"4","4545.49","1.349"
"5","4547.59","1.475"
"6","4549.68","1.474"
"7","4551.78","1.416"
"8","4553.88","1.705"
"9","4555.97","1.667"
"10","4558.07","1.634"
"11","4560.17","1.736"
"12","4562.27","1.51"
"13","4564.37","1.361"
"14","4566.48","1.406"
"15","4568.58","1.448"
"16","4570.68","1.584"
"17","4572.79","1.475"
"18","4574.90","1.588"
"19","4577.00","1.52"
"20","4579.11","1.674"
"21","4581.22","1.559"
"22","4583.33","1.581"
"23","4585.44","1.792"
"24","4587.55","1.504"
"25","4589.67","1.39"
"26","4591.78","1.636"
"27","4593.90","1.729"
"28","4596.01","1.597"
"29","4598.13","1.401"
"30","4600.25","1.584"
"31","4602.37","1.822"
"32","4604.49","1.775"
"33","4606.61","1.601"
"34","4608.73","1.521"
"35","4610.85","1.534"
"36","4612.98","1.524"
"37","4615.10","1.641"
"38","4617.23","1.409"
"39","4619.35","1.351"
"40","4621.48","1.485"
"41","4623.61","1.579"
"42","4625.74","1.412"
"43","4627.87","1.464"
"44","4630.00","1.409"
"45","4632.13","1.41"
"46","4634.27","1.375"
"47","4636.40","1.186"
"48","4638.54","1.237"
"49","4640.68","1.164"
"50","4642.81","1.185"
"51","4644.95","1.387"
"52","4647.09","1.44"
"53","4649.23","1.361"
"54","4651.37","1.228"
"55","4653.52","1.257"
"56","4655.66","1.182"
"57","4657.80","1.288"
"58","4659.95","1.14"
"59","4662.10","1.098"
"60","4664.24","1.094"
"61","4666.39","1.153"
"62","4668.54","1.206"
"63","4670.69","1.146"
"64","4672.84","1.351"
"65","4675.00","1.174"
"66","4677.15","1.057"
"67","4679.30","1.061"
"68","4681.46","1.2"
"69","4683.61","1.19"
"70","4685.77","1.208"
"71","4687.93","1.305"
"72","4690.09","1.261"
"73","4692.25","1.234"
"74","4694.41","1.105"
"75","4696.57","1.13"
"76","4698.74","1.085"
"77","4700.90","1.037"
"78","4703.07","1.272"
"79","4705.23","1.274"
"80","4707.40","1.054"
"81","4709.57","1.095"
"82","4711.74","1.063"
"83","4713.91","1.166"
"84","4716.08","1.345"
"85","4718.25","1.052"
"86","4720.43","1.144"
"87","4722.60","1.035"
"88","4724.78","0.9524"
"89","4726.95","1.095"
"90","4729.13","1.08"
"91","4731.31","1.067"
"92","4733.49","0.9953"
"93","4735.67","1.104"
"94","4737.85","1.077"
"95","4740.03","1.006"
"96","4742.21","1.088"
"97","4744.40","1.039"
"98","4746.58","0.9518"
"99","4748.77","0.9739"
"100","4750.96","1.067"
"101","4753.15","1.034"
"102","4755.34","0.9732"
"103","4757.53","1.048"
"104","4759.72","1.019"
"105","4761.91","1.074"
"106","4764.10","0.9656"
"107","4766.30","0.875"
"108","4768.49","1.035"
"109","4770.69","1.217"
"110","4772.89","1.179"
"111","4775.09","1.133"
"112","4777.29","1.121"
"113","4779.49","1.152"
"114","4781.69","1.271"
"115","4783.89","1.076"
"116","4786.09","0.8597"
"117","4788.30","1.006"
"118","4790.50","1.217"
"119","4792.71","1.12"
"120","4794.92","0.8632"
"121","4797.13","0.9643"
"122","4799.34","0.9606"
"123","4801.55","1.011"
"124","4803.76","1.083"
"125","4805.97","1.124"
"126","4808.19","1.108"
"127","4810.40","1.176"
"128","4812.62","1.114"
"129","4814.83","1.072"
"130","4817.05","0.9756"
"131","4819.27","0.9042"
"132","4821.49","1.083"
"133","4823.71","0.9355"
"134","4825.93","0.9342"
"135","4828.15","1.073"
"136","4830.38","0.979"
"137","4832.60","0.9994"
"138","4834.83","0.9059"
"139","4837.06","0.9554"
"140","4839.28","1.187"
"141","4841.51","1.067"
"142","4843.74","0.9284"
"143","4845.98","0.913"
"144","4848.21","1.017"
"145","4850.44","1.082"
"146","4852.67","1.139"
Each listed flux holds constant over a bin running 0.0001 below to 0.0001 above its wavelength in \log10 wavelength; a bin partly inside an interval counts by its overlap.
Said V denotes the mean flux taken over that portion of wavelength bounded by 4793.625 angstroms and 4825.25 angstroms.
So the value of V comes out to 1.03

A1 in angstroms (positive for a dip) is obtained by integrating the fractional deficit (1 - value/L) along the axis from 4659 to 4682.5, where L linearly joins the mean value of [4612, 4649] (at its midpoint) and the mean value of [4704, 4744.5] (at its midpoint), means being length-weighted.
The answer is 2.0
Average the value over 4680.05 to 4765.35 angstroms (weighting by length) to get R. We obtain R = 1.1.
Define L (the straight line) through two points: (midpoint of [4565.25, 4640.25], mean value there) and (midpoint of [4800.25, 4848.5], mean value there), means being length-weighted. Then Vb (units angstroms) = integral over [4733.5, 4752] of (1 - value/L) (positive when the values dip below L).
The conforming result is 2.6 angstroms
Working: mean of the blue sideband 1.52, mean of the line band 1.04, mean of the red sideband 1.02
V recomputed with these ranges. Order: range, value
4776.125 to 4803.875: 1.05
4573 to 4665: 1.45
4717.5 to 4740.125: 1.06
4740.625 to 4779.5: 1.05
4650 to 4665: 1.19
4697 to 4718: 1.15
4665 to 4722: 1.17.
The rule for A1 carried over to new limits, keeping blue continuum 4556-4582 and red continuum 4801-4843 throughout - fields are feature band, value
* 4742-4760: 2.4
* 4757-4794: 1.6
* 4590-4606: -1.6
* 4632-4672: 4.2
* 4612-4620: -0.2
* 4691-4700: 1.1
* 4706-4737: 3.7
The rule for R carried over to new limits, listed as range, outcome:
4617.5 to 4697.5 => 1.26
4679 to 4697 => 1.2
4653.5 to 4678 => 1.18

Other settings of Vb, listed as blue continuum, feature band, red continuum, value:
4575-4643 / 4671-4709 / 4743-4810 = 3.31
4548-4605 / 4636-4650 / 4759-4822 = 1.29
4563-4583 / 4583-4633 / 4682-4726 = -4.56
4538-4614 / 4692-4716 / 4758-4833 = 2.16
